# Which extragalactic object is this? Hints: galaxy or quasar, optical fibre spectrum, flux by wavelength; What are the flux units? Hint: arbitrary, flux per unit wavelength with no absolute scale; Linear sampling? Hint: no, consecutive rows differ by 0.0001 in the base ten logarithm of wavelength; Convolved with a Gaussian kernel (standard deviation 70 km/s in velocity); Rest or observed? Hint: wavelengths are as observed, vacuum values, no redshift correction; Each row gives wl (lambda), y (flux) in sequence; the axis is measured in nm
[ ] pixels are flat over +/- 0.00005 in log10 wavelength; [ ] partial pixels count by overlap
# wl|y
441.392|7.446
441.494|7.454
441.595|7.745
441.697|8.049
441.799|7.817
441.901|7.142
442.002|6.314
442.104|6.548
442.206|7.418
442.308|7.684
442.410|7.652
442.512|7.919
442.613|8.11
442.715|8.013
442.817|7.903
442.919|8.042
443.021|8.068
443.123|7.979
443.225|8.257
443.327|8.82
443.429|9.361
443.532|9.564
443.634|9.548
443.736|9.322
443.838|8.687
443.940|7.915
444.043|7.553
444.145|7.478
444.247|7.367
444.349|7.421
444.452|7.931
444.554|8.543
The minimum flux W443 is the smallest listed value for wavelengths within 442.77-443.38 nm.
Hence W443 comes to 7.903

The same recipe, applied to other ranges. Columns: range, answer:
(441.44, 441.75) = 7.454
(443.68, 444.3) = 7.367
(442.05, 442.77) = 6.548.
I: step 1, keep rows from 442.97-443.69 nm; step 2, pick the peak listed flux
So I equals 9.564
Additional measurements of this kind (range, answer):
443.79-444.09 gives 8.687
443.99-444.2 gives 7.553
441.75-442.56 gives 7.919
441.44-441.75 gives 8.049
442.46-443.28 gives 8.257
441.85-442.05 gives 7.142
